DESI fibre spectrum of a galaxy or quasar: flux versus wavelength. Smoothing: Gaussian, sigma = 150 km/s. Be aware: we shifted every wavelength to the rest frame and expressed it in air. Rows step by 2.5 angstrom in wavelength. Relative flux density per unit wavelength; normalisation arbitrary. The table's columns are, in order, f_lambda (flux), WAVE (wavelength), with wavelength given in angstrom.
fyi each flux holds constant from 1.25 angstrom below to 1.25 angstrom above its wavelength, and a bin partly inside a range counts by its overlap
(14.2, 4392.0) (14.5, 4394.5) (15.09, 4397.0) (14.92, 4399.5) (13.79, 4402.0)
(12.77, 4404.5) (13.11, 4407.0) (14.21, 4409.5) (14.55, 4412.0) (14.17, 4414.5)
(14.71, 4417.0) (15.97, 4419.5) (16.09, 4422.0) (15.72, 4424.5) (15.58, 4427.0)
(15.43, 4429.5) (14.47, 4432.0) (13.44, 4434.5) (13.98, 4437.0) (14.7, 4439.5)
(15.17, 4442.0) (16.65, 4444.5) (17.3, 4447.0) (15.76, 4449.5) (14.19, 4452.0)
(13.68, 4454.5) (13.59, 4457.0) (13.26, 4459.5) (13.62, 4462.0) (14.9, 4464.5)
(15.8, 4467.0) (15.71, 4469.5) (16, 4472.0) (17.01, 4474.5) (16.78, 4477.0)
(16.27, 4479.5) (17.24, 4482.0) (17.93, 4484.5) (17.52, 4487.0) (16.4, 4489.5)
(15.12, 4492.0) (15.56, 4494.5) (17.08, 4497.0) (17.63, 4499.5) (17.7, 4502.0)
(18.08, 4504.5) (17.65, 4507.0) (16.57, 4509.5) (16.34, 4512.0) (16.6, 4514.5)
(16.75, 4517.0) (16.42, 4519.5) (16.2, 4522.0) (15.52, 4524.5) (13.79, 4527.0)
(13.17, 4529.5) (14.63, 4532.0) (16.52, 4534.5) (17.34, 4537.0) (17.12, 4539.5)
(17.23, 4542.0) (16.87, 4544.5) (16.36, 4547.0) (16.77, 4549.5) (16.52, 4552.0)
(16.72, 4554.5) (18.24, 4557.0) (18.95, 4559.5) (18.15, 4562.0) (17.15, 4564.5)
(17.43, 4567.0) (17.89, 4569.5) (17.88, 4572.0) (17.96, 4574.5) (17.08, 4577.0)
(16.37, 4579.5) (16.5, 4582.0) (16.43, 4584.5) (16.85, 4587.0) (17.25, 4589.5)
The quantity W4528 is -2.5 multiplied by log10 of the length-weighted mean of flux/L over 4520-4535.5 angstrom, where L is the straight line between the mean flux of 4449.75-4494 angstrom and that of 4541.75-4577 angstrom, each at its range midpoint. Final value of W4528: 0.12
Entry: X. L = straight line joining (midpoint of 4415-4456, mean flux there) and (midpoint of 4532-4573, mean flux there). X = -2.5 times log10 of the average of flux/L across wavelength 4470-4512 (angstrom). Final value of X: -0.05 mag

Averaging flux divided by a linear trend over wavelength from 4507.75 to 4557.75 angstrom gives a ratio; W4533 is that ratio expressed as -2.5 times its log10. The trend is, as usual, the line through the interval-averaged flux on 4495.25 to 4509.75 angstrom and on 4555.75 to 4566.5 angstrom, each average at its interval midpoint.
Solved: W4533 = 0.10 mag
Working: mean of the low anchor 17.4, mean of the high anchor 18.1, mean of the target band 16.3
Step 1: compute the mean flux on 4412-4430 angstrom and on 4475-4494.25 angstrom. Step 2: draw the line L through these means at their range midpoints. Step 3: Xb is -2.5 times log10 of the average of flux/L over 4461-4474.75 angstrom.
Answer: 0.062 mag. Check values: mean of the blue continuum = 15.3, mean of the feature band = 15.4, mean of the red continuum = 16.7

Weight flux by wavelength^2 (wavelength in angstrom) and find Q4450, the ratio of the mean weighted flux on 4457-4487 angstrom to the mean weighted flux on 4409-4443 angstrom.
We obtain 1.1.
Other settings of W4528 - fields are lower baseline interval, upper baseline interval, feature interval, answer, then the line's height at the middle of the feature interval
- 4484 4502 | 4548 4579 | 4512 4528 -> 0.07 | 17.1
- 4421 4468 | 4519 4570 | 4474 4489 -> -0.10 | 15.5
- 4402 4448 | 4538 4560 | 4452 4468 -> 0.10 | 15.5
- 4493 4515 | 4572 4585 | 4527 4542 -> 0.09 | 17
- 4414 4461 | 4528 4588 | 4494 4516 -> -0.07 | 16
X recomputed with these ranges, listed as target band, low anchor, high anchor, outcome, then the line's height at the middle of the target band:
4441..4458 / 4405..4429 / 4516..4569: 0.006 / 15.3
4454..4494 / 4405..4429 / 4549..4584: 0.008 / 15.8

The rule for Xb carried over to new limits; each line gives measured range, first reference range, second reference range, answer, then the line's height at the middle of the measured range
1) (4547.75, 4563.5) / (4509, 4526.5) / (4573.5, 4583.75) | -0.05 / 16.7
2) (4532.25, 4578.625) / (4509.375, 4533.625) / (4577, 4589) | -0.07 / 16.2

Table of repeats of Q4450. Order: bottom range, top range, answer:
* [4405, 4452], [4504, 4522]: 1.16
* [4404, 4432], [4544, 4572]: 1.25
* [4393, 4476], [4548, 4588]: 1.24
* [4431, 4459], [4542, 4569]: 1.23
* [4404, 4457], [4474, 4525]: 1.17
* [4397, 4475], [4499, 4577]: 1.19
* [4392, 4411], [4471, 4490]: 1.25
